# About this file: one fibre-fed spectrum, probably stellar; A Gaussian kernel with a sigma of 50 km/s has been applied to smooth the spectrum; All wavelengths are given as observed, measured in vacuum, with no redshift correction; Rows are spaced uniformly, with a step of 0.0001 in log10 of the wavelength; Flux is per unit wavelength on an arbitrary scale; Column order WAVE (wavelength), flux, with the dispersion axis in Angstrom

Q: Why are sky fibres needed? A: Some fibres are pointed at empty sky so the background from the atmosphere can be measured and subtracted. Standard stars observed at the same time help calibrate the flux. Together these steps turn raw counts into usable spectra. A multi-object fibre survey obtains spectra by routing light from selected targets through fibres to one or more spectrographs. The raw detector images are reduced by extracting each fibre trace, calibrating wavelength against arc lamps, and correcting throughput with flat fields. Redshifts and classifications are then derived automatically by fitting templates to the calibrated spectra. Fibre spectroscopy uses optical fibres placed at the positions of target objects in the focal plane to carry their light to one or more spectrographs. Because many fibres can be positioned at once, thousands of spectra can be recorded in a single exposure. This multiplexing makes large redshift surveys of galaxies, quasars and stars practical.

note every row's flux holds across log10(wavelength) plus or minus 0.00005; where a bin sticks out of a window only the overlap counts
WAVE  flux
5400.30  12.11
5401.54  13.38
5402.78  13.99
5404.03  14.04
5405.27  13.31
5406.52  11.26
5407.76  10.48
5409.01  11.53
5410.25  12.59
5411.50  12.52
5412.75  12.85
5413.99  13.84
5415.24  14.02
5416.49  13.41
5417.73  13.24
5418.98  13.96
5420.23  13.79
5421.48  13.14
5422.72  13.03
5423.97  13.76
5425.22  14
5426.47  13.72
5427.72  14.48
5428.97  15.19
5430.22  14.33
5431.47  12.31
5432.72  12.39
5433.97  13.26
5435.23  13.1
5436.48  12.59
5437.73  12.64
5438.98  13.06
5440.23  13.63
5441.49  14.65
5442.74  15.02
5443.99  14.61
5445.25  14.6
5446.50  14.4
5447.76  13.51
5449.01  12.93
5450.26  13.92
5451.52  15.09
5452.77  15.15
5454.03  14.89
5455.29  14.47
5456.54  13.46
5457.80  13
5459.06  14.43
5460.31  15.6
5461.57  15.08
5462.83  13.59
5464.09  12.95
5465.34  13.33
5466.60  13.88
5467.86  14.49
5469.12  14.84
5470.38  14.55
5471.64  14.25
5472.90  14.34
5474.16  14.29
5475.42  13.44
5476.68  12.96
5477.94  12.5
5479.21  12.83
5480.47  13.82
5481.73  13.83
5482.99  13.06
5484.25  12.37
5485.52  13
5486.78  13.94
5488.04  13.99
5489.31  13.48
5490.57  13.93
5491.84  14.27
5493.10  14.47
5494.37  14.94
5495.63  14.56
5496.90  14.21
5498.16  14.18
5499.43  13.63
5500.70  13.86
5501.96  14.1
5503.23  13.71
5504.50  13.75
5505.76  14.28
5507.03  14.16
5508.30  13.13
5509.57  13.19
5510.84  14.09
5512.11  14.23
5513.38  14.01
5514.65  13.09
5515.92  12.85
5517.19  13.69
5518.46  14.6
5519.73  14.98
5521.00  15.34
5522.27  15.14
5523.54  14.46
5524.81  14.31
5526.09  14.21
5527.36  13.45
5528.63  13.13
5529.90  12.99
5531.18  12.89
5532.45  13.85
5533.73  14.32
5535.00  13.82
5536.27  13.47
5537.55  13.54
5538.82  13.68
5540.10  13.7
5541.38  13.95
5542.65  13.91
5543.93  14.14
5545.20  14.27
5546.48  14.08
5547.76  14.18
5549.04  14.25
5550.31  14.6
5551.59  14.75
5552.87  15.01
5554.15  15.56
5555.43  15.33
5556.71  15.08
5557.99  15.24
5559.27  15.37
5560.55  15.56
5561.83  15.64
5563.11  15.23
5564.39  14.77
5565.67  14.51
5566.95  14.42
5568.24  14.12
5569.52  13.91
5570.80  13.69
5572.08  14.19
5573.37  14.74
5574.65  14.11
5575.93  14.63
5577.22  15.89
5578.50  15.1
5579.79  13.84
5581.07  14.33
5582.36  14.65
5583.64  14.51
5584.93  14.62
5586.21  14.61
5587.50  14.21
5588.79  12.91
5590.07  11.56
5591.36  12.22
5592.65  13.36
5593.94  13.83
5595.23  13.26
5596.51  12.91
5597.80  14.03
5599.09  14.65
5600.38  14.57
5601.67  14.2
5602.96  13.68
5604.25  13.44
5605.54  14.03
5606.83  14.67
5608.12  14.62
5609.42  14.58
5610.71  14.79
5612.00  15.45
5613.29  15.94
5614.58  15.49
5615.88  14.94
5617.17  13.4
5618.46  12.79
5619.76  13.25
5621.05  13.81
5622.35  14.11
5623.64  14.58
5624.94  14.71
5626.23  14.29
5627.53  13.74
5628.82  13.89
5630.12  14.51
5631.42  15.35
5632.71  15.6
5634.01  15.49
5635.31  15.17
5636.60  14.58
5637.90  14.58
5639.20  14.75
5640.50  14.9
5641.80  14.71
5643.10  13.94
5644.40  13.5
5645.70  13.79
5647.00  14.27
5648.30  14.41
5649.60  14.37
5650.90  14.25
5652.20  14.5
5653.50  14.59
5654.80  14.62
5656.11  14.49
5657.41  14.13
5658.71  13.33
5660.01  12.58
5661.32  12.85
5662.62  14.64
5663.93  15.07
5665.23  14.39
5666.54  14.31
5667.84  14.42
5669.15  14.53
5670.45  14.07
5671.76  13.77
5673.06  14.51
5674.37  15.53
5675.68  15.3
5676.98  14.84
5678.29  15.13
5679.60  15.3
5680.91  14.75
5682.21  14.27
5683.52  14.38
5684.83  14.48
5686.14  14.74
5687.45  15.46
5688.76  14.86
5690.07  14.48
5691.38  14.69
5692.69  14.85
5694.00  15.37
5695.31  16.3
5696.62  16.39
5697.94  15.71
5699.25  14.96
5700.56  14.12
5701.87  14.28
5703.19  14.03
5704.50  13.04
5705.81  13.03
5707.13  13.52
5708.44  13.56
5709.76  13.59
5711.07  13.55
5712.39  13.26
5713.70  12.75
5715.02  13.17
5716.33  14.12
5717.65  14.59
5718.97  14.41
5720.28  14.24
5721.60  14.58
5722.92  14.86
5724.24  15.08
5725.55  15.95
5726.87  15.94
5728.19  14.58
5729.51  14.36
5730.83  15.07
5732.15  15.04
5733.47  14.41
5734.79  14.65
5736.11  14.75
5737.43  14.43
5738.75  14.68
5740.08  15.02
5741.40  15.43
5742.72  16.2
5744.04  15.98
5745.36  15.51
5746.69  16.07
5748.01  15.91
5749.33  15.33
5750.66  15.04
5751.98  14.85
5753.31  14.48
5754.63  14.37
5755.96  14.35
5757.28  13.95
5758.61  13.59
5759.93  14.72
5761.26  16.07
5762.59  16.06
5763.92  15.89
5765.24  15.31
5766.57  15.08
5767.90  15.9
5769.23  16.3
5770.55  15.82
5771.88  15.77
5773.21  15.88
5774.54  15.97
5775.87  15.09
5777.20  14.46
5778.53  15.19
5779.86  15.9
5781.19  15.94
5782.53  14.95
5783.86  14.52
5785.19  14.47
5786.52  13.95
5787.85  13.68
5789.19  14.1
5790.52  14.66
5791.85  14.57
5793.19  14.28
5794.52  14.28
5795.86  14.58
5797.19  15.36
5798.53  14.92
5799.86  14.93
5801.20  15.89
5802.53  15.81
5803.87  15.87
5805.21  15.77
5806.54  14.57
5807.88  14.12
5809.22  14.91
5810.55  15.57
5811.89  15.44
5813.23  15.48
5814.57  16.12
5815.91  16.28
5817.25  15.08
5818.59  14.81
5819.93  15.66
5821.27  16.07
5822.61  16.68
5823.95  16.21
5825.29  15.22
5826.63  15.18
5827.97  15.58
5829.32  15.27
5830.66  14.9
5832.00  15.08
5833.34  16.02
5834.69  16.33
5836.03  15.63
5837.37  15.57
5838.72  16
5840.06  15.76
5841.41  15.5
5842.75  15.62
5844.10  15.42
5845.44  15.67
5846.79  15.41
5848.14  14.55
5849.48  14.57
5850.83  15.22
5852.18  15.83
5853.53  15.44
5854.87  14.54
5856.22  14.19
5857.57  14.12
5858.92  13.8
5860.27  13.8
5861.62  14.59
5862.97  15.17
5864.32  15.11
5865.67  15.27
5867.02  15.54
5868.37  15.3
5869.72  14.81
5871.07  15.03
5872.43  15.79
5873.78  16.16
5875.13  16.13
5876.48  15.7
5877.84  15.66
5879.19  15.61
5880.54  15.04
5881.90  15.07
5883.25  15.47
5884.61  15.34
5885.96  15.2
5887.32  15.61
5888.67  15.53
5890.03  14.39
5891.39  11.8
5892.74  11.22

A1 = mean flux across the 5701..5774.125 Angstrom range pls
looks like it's 14.8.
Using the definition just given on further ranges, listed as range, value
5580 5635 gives 14.2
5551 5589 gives 14.7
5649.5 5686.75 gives 14.4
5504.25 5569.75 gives 14.2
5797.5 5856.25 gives 15.4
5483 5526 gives 14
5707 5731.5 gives 14.3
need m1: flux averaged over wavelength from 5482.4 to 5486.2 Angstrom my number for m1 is 12.8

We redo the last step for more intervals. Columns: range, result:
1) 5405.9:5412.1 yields 11.7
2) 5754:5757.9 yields 14.2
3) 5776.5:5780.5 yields 15.2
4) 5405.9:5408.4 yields 10.9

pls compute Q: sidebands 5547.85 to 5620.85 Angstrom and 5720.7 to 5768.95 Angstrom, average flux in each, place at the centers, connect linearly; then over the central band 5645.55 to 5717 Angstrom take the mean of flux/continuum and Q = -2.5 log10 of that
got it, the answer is 0.03 mag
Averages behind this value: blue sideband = 14.4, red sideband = 15.1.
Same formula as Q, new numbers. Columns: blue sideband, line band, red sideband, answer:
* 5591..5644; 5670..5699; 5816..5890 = -0.03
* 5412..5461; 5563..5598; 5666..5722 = 0.01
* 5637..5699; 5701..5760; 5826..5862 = 0.02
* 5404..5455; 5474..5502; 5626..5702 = 0.01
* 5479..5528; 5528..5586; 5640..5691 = -0.02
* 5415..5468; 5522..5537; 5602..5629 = 0.02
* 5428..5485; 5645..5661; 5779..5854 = 0.04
